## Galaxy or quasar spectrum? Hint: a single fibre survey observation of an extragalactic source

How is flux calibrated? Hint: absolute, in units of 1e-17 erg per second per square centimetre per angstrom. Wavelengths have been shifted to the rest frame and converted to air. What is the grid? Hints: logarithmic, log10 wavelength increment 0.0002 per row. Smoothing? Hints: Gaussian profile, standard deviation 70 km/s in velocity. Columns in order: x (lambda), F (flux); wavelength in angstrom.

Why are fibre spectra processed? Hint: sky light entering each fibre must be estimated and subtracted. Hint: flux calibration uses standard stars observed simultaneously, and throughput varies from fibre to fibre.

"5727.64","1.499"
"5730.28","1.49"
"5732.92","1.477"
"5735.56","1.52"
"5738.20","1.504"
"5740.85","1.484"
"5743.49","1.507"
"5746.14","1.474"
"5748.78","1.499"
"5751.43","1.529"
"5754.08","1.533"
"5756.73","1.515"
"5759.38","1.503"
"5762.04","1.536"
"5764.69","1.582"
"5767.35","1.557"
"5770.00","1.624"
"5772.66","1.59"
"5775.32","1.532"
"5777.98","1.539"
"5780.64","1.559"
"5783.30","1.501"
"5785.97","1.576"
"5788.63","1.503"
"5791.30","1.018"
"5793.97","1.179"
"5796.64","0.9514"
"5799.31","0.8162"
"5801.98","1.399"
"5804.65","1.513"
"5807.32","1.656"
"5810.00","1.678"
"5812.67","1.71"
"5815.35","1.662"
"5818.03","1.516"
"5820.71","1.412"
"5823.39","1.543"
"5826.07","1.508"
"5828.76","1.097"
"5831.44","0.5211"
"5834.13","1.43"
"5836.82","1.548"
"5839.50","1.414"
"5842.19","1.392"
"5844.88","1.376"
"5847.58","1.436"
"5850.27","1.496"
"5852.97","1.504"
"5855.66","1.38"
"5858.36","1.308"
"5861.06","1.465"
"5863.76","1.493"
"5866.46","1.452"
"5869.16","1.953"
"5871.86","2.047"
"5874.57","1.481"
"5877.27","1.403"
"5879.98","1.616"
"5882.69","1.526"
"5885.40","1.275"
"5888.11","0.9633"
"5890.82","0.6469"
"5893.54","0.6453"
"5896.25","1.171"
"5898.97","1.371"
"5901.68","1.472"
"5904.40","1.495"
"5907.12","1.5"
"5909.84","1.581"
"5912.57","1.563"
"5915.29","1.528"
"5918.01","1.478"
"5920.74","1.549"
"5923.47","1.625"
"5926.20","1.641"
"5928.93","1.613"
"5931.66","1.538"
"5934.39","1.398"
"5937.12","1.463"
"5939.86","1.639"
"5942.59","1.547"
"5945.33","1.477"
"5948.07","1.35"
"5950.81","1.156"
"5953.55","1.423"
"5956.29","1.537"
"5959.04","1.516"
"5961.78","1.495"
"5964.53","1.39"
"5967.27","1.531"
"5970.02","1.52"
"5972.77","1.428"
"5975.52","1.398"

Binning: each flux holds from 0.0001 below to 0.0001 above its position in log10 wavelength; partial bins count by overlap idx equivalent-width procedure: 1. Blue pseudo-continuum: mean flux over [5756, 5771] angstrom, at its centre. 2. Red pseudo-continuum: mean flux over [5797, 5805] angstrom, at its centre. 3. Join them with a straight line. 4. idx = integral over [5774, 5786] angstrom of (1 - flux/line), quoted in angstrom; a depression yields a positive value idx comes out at -1.3 angstrom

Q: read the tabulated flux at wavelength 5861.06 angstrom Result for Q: 1.465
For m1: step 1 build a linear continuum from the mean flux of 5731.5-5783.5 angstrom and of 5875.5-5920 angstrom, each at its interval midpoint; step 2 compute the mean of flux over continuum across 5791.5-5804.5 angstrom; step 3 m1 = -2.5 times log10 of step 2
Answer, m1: 0.30 mag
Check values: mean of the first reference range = 1.53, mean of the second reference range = 1.33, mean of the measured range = 1.12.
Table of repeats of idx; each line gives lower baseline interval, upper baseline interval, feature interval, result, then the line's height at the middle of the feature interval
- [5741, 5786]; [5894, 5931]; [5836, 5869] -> 1.1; 1.51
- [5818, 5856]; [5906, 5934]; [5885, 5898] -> 4.9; 1.49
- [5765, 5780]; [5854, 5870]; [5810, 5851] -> 3.0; 1.52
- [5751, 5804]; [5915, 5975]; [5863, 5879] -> -2.0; 1.46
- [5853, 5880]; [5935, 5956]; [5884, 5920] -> 5.1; 1.5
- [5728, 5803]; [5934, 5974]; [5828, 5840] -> 2.1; 1.45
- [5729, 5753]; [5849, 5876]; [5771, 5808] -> 3.5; 1.52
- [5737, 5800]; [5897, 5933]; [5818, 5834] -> 2.4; 1.48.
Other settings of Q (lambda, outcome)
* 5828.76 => 1.097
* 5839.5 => 1.414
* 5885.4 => 1.275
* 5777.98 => 1.539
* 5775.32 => 1.532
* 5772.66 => 1.59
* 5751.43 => 1.529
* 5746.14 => 1.474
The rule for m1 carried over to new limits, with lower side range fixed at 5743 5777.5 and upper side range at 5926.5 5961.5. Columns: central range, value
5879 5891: 0.198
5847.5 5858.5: 0.052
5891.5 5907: 0.212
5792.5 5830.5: 0.096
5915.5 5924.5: -0.043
